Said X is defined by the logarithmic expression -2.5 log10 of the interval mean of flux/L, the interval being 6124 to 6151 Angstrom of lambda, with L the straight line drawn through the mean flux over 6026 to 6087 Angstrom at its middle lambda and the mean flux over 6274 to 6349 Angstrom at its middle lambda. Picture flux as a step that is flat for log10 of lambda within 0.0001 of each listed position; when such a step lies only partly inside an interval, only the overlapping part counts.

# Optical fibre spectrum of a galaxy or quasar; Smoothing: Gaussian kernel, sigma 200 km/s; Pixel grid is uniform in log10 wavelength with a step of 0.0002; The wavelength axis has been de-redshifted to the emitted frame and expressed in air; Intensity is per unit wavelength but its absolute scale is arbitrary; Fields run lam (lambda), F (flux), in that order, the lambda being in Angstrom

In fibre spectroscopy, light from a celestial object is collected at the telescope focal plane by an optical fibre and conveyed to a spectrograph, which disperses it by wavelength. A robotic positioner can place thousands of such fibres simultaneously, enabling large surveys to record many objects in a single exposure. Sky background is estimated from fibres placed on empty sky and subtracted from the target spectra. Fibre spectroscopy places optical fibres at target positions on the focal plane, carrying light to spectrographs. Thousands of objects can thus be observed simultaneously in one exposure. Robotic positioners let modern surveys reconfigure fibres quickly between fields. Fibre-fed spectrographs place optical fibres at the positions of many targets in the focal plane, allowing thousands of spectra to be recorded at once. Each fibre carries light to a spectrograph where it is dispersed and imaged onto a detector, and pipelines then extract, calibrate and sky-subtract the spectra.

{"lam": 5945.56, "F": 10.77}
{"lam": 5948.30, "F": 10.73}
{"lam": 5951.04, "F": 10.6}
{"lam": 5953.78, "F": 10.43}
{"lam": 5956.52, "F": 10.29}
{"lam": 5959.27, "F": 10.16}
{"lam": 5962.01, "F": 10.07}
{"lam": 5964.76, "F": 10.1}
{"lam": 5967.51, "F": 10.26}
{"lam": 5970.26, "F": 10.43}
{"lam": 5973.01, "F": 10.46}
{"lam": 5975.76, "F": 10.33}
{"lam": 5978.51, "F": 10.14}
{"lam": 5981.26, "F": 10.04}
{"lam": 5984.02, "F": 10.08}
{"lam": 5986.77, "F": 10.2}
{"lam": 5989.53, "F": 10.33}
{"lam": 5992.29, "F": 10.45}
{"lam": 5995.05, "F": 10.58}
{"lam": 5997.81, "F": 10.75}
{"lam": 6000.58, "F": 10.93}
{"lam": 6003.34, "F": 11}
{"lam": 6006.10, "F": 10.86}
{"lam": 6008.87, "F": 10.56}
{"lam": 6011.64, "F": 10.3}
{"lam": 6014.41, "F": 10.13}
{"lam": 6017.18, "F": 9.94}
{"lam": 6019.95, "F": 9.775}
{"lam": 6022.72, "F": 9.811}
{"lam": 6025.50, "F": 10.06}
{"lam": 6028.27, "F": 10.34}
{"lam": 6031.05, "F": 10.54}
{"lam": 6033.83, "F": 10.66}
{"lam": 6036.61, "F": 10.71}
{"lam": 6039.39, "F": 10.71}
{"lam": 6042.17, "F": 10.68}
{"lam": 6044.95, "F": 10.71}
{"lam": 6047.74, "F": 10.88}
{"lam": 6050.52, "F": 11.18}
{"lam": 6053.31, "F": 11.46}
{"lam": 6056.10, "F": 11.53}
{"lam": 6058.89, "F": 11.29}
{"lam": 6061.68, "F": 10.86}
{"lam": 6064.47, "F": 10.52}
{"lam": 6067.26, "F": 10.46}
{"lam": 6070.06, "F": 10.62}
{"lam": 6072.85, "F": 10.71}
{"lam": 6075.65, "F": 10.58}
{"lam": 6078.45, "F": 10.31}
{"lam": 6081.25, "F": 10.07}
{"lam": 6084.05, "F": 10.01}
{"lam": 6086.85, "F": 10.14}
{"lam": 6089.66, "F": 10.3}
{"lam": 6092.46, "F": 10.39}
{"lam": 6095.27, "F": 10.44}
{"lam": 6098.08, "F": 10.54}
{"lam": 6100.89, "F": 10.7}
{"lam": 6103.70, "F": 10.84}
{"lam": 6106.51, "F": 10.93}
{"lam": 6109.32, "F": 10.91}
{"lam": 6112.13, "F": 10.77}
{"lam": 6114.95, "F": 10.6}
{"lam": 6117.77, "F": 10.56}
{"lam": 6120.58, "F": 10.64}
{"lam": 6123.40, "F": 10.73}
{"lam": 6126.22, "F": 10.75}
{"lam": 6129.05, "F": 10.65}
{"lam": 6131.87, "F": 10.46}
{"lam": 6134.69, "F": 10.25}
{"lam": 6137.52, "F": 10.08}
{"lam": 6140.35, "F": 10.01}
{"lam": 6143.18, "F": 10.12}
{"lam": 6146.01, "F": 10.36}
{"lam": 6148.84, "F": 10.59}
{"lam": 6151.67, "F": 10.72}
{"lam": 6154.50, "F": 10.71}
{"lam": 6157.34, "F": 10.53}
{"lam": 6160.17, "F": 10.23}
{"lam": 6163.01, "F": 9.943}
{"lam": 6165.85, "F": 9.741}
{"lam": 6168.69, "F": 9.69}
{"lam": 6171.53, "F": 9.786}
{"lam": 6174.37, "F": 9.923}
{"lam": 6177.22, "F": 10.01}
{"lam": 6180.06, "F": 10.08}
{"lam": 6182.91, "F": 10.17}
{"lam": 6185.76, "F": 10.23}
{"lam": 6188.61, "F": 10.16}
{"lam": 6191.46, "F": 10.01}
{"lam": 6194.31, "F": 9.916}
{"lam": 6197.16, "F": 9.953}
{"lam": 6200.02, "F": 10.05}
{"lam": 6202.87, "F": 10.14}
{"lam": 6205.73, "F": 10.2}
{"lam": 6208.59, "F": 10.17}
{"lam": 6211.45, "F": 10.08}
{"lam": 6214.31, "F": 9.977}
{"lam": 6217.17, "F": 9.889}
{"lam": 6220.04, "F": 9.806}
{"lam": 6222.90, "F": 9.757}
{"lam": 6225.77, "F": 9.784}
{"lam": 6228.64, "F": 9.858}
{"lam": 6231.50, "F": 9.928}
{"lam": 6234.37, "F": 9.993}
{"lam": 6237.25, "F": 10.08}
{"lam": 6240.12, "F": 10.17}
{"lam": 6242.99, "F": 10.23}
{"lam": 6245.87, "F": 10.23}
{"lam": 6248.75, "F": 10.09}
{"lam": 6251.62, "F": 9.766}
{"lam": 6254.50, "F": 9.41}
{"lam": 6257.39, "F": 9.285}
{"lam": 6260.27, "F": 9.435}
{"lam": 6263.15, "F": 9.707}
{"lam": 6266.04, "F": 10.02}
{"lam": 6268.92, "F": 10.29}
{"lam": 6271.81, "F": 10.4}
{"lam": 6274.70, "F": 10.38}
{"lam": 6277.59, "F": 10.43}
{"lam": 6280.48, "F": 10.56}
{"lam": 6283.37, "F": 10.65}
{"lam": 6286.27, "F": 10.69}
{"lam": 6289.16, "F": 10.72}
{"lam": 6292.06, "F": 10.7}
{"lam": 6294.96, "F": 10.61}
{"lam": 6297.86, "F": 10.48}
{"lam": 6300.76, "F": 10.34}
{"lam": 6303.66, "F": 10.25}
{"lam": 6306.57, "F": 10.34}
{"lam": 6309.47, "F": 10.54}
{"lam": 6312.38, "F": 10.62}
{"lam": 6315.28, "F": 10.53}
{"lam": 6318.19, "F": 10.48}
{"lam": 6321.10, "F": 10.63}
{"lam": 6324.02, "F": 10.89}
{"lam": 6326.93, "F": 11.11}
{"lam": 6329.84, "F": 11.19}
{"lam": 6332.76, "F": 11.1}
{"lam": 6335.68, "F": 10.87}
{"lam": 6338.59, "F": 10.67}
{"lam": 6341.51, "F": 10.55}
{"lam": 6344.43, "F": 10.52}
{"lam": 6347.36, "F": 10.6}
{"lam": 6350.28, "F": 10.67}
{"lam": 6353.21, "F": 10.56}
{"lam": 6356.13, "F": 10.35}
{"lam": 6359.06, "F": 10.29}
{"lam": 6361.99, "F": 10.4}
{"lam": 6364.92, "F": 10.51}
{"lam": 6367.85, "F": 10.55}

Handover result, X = 0.03 mag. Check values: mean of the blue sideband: 10.7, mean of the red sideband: 10.6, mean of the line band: 10.4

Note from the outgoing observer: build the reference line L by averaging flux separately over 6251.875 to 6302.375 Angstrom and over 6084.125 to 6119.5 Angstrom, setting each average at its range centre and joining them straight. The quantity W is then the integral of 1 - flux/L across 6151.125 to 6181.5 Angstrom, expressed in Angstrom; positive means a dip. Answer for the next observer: 1.0 Angstrom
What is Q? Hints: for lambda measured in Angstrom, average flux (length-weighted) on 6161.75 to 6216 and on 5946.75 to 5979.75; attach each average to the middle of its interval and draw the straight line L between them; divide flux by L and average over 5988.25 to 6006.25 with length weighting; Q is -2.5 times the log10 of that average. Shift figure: -0.042 mag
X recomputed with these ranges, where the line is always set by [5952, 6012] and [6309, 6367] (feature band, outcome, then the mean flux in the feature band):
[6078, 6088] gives 0.04 mag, 10.1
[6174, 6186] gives 0.05 mag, 10.1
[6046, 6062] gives -0.08 mag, 11.2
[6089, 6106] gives -0.01 mag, 10.6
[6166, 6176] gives 0.08 mag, 9.79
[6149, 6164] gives 0.01 mag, 10.5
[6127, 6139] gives 0.01 mag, 10.4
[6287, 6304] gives 0.01 mag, 10.5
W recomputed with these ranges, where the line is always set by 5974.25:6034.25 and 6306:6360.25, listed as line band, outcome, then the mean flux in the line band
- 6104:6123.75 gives -0.5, 10.7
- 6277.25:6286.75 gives 0.0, 10.6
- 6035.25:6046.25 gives -0.3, 10.7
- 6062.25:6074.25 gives -0.2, 10.6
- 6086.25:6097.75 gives 0.1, 10.3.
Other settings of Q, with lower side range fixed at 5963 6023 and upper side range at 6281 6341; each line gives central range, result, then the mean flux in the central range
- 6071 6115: -0.007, 10.5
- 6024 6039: -0.009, 10.5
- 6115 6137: -0.008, 10.6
